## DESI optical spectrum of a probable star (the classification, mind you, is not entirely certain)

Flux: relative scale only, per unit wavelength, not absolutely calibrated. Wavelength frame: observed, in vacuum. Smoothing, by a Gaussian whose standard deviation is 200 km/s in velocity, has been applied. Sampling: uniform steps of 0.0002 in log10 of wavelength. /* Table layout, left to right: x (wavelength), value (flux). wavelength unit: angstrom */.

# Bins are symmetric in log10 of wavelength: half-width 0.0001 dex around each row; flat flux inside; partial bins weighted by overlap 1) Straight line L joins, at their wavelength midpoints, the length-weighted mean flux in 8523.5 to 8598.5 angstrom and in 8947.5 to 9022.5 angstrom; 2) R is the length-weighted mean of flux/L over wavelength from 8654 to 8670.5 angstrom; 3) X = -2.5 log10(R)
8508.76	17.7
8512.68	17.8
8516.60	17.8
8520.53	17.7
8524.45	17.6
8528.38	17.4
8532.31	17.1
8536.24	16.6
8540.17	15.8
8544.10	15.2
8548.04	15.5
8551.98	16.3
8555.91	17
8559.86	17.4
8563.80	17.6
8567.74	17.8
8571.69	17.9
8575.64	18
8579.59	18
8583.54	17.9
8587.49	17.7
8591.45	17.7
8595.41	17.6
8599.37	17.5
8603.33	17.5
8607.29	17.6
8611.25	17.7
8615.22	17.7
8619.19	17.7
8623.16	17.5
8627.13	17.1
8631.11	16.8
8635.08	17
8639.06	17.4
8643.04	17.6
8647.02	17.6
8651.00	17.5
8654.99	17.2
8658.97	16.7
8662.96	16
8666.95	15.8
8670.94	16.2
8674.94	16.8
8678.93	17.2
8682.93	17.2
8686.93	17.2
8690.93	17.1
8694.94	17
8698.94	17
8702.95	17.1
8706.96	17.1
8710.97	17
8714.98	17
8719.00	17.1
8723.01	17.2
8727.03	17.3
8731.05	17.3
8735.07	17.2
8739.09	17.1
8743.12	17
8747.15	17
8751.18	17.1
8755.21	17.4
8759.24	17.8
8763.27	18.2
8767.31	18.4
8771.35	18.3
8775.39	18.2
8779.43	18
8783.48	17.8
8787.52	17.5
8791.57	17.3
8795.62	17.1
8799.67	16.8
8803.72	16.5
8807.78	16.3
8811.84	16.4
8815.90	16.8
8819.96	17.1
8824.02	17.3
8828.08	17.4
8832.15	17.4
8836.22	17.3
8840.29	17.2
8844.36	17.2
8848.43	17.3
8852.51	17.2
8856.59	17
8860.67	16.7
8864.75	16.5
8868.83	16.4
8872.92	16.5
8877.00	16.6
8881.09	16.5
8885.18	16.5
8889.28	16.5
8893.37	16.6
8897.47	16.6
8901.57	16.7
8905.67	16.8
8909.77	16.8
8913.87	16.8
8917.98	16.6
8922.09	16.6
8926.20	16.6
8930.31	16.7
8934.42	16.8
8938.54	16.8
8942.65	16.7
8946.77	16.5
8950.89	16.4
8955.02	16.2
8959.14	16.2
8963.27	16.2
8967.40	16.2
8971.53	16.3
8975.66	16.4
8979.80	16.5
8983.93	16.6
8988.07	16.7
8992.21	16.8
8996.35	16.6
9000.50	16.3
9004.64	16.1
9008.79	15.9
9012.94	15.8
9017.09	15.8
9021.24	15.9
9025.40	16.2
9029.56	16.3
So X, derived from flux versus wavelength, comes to 0.04 mag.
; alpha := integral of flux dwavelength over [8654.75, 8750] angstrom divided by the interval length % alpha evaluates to 16.9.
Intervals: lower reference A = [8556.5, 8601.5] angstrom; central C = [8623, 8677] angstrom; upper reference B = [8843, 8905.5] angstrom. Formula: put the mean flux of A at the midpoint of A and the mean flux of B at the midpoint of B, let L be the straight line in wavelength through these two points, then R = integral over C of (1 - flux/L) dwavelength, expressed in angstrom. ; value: 1.69 angstrom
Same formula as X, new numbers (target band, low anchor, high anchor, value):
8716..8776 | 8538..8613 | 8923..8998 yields -0.035 mag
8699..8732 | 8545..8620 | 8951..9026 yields -0.004 mag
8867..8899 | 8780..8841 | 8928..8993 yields 0.019 mag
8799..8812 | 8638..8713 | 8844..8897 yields 0.021 mag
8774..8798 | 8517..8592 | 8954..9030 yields -0.059 mag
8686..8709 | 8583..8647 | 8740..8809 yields 0.025 mag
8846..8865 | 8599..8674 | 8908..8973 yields -0.018 mag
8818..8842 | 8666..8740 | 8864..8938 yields -0.033 mag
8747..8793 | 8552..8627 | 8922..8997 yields -0.044 mag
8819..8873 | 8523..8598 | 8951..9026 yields -0.032 mag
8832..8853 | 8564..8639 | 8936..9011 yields -0.028 mag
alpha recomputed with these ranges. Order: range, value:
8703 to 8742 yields 17.1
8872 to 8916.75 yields 16.6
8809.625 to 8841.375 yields 17.1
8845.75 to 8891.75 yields 16.7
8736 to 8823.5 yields 17.3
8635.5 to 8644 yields 17.4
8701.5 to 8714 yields 17.1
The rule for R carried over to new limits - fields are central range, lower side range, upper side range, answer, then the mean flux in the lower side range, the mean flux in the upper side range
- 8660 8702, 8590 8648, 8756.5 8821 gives 1.6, 17.5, 17.4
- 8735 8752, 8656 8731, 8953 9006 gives -0.3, 16.9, 16.4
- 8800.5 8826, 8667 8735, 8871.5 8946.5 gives 0.1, 17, 16.6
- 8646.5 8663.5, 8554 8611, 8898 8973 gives 0.4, 17.7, 16.6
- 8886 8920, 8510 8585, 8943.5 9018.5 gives -0.4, 17.2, 16.3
